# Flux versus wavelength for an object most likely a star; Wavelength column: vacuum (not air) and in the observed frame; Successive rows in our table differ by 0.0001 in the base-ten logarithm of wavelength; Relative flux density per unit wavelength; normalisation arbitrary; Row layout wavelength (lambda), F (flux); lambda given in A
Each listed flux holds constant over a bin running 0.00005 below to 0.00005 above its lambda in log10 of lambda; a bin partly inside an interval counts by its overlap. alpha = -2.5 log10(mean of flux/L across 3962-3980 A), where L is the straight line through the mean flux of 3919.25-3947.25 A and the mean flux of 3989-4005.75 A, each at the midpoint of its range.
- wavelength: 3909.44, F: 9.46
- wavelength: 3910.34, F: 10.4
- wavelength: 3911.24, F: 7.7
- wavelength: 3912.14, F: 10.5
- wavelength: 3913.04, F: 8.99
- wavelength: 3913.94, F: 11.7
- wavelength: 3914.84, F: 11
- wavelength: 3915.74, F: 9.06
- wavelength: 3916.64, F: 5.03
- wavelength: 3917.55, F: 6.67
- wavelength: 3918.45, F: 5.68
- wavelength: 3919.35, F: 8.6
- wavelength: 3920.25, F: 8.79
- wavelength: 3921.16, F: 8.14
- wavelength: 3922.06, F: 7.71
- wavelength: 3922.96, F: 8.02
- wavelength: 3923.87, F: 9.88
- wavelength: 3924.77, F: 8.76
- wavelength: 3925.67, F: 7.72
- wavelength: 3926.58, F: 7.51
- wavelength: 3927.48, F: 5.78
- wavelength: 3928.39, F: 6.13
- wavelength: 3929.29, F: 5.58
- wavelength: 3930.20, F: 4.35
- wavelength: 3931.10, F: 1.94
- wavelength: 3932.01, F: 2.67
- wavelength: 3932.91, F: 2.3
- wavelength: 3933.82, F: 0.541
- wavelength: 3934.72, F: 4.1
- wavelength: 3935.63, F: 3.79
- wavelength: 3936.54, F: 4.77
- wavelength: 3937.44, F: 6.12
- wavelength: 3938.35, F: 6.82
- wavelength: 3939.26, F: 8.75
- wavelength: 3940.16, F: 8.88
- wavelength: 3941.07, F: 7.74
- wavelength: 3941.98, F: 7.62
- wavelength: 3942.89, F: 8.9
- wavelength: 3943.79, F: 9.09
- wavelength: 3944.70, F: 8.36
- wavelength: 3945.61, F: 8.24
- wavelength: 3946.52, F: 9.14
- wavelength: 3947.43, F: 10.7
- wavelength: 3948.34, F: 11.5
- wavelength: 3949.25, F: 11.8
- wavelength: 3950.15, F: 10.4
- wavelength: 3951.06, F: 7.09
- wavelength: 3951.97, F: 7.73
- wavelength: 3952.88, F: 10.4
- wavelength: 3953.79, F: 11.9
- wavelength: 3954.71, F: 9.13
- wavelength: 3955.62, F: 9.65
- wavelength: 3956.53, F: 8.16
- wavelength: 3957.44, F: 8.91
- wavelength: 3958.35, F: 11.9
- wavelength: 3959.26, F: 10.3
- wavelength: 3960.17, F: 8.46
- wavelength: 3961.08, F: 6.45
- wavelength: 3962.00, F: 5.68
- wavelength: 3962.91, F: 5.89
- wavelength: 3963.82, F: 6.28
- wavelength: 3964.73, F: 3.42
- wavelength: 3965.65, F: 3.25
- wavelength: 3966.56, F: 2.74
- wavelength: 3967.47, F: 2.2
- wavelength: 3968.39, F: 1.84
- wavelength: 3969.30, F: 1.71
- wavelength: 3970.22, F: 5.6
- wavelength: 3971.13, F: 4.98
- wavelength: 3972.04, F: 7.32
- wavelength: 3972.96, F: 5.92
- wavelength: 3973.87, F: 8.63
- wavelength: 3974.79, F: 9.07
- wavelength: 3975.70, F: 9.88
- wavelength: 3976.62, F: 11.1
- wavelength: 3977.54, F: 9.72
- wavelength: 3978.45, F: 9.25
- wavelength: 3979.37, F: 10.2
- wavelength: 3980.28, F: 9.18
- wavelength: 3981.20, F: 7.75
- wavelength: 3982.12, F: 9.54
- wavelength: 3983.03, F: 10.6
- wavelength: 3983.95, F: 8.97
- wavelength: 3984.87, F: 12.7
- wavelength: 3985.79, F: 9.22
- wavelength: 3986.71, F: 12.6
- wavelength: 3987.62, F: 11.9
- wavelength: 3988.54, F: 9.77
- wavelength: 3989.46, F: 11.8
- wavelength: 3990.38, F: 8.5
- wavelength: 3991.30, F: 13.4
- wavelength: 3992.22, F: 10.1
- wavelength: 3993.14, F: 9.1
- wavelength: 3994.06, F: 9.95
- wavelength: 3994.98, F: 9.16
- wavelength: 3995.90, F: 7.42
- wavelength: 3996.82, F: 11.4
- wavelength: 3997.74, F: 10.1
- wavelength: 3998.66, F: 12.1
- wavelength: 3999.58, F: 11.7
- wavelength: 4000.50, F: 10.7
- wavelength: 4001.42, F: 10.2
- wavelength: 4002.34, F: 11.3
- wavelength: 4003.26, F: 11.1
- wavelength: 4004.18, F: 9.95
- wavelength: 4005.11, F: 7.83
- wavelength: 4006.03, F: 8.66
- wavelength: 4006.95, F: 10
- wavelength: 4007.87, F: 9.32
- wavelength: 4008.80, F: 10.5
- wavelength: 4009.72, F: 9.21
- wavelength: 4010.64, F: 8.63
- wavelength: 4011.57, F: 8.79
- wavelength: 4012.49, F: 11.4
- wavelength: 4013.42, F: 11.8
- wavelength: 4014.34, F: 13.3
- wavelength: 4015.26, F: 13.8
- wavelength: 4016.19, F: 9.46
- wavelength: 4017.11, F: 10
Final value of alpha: 0.38 mag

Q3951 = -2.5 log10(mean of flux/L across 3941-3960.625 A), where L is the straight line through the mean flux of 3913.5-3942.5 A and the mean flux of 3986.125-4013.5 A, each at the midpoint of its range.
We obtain -0.21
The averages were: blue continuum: 6.63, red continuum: 10.3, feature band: 9.45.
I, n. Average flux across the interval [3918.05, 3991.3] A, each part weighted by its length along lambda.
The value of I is 7.72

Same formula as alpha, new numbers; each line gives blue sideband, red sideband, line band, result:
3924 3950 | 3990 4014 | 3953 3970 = 0.20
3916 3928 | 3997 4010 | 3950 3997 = 0.11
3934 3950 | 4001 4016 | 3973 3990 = -0.07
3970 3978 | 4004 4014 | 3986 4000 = -0.18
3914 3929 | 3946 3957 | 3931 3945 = 0.47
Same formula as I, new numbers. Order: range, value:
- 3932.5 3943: 5.77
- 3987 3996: 10.3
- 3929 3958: 7.44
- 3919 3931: 7.29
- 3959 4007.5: 8.62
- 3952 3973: 6.64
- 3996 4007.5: 10.3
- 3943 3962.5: 9.27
